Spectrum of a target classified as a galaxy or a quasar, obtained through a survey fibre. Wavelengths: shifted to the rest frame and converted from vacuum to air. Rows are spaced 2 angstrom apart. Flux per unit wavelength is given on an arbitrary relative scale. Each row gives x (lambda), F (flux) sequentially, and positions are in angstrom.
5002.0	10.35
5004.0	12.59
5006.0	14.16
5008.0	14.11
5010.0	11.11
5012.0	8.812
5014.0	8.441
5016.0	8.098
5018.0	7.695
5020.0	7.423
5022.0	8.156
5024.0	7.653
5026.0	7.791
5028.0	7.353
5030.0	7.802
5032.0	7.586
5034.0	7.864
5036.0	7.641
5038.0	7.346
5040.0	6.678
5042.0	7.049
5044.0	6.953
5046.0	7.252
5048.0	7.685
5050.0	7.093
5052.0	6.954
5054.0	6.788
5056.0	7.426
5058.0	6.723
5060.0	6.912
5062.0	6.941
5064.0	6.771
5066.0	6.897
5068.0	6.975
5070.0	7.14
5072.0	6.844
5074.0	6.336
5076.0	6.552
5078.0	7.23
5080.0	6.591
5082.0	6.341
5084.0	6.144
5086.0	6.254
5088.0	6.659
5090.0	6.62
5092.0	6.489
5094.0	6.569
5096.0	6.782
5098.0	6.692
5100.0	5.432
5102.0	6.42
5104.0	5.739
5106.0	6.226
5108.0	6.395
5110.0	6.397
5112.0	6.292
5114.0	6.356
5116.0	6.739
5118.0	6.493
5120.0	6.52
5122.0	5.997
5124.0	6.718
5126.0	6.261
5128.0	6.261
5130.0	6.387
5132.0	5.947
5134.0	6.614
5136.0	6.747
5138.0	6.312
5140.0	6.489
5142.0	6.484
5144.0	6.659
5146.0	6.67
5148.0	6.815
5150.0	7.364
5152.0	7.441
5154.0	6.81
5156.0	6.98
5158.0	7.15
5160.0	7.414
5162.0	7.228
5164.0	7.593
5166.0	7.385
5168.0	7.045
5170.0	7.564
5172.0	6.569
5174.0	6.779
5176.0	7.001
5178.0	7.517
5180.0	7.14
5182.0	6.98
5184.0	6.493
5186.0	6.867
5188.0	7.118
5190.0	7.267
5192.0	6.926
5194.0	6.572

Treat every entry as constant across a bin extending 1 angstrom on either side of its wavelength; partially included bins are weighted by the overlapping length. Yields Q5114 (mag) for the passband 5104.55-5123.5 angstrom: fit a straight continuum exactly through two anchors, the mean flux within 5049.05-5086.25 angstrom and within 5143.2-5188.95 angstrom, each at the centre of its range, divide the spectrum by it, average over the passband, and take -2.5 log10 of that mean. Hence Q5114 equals 0.09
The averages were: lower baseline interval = 6.8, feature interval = 6.37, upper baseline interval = 7.07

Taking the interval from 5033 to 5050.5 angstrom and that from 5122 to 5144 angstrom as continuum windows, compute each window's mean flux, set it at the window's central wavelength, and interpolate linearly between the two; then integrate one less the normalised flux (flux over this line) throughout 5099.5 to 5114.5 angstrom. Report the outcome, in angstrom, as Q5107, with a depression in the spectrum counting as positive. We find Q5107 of 1.1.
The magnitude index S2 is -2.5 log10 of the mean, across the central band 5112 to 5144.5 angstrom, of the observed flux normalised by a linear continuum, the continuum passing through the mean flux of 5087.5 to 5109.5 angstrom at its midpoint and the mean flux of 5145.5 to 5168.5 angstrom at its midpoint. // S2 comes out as 0.06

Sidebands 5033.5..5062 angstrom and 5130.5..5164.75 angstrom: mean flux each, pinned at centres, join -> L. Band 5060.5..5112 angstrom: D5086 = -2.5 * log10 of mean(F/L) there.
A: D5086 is 0.08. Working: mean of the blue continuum 7.15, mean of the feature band 6.54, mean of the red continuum 6.85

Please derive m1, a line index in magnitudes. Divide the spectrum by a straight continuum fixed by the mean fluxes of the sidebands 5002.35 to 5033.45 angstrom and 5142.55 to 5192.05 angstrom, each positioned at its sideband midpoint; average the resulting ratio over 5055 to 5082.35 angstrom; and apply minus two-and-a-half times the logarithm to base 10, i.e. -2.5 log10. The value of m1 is 0.24 mag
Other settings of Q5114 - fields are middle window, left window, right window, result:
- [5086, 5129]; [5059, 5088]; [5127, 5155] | 0.049 mag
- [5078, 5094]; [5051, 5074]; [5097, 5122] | 0.018 mag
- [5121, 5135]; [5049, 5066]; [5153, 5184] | 0.121 mag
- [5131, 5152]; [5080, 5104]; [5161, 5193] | 0.024 mag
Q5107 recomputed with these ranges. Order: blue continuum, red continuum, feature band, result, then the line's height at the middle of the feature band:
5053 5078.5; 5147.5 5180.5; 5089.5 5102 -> 0.98 angstrom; 6.97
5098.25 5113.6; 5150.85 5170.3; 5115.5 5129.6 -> 0.17 angstrom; 6.5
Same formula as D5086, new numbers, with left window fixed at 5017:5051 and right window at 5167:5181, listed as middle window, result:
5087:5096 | 0.11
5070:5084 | 0.11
